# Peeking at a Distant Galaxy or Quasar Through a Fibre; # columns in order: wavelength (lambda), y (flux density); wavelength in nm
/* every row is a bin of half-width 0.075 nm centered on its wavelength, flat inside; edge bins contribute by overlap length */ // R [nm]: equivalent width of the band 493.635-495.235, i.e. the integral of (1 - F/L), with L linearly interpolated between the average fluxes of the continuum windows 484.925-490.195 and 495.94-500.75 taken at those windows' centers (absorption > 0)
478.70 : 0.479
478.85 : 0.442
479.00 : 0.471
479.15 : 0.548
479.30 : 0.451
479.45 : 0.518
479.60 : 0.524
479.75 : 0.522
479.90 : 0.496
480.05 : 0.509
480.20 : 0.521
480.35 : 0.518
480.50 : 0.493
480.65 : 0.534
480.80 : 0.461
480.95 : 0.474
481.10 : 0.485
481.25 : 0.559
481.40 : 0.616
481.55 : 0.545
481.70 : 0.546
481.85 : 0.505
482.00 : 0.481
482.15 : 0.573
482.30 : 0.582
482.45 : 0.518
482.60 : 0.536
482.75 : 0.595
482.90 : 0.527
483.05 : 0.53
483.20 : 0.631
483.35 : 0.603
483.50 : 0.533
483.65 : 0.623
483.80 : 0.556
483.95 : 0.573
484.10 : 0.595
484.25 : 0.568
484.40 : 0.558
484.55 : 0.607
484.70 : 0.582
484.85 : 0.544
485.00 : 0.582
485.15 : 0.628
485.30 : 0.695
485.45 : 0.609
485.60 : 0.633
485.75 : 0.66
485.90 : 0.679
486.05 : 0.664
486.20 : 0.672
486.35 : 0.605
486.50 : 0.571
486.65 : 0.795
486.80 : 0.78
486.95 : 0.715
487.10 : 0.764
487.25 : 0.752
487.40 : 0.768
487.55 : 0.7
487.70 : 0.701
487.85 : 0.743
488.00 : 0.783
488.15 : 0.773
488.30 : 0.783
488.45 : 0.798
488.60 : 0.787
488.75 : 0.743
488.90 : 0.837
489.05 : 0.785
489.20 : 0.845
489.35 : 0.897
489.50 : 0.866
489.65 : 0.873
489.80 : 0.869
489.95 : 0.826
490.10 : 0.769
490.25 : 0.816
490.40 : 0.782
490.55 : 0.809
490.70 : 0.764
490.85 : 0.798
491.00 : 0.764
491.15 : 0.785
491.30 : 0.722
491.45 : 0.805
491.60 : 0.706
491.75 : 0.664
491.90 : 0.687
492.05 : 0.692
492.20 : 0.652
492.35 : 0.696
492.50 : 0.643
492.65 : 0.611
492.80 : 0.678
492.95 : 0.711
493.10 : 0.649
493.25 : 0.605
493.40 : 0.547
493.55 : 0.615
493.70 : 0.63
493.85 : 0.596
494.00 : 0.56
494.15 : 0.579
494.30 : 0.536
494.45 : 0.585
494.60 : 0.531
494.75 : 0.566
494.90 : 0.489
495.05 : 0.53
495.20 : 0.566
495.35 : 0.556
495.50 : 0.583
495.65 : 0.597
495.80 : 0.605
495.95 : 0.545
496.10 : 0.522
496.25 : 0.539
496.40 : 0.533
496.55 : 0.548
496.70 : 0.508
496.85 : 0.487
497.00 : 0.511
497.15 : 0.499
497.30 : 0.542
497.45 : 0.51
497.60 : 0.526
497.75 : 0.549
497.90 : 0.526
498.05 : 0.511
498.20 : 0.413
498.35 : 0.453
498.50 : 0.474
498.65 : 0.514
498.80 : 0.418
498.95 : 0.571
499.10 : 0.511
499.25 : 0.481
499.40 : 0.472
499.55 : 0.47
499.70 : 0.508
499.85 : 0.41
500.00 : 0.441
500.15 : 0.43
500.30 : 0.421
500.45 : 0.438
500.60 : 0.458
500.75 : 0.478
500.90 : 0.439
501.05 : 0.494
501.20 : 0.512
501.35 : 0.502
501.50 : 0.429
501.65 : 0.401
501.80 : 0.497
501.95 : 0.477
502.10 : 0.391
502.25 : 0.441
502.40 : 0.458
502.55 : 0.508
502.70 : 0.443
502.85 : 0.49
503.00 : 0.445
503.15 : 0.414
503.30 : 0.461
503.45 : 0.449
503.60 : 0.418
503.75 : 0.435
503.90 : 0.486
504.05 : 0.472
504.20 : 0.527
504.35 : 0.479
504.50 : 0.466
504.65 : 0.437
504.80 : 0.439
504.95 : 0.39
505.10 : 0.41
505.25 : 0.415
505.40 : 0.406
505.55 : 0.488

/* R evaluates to 0.06 nm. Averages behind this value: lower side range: 0.742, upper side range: 0.491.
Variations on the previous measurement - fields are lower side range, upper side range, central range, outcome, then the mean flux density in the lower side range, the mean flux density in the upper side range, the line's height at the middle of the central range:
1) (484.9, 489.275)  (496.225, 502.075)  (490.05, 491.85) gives -0.34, 0.718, 0.483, 0.643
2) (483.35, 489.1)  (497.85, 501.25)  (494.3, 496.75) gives -0.08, 0.676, 0.471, 0.533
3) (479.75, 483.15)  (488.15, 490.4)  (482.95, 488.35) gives 0.25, 0.528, 0.818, 0.684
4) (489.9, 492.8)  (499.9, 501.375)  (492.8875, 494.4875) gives 0.16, 0.734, 0.459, 0.665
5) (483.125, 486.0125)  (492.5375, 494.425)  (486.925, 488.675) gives -0.44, 0.604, 0.61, 0.606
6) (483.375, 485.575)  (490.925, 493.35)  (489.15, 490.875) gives -0.43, 0.591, 0.69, 0.663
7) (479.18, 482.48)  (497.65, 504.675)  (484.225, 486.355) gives -0.47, 0.52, 0.467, 0.508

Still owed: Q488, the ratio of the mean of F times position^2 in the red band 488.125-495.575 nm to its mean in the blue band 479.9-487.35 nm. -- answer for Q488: 1.2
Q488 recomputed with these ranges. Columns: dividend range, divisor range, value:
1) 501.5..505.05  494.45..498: 0.86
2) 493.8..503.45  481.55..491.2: 0.76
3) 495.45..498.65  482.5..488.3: 0.85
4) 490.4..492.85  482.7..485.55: 1.26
